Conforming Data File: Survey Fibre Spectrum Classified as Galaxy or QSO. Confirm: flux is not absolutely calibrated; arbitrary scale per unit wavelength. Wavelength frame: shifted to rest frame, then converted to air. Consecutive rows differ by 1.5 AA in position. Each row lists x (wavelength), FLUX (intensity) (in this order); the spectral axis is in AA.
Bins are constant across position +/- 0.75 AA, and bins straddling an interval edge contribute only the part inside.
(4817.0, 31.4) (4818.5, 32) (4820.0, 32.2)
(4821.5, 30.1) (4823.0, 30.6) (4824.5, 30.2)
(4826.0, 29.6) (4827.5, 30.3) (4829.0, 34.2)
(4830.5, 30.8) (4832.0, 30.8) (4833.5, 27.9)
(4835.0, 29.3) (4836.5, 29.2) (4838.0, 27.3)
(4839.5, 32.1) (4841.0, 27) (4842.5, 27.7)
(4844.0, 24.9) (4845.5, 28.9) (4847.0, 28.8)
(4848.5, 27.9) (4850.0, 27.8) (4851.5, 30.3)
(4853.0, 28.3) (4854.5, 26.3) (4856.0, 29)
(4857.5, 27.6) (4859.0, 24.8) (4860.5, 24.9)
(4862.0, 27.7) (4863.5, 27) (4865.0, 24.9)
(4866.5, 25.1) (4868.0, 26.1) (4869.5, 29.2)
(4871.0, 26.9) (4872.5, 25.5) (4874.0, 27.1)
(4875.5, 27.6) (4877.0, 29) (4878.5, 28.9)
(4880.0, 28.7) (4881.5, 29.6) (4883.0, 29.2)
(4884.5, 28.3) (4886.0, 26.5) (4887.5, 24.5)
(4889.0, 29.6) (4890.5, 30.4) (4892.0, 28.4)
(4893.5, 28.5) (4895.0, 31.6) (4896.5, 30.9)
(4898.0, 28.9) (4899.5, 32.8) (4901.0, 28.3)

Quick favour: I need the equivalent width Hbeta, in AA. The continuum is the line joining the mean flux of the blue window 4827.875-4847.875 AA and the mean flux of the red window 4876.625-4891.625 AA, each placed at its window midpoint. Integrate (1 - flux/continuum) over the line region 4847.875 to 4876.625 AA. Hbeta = 1.7 AA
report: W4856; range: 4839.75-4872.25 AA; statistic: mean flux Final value 27.2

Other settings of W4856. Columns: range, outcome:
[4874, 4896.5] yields 28.7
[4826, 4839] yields 30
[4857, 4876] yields 26.5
